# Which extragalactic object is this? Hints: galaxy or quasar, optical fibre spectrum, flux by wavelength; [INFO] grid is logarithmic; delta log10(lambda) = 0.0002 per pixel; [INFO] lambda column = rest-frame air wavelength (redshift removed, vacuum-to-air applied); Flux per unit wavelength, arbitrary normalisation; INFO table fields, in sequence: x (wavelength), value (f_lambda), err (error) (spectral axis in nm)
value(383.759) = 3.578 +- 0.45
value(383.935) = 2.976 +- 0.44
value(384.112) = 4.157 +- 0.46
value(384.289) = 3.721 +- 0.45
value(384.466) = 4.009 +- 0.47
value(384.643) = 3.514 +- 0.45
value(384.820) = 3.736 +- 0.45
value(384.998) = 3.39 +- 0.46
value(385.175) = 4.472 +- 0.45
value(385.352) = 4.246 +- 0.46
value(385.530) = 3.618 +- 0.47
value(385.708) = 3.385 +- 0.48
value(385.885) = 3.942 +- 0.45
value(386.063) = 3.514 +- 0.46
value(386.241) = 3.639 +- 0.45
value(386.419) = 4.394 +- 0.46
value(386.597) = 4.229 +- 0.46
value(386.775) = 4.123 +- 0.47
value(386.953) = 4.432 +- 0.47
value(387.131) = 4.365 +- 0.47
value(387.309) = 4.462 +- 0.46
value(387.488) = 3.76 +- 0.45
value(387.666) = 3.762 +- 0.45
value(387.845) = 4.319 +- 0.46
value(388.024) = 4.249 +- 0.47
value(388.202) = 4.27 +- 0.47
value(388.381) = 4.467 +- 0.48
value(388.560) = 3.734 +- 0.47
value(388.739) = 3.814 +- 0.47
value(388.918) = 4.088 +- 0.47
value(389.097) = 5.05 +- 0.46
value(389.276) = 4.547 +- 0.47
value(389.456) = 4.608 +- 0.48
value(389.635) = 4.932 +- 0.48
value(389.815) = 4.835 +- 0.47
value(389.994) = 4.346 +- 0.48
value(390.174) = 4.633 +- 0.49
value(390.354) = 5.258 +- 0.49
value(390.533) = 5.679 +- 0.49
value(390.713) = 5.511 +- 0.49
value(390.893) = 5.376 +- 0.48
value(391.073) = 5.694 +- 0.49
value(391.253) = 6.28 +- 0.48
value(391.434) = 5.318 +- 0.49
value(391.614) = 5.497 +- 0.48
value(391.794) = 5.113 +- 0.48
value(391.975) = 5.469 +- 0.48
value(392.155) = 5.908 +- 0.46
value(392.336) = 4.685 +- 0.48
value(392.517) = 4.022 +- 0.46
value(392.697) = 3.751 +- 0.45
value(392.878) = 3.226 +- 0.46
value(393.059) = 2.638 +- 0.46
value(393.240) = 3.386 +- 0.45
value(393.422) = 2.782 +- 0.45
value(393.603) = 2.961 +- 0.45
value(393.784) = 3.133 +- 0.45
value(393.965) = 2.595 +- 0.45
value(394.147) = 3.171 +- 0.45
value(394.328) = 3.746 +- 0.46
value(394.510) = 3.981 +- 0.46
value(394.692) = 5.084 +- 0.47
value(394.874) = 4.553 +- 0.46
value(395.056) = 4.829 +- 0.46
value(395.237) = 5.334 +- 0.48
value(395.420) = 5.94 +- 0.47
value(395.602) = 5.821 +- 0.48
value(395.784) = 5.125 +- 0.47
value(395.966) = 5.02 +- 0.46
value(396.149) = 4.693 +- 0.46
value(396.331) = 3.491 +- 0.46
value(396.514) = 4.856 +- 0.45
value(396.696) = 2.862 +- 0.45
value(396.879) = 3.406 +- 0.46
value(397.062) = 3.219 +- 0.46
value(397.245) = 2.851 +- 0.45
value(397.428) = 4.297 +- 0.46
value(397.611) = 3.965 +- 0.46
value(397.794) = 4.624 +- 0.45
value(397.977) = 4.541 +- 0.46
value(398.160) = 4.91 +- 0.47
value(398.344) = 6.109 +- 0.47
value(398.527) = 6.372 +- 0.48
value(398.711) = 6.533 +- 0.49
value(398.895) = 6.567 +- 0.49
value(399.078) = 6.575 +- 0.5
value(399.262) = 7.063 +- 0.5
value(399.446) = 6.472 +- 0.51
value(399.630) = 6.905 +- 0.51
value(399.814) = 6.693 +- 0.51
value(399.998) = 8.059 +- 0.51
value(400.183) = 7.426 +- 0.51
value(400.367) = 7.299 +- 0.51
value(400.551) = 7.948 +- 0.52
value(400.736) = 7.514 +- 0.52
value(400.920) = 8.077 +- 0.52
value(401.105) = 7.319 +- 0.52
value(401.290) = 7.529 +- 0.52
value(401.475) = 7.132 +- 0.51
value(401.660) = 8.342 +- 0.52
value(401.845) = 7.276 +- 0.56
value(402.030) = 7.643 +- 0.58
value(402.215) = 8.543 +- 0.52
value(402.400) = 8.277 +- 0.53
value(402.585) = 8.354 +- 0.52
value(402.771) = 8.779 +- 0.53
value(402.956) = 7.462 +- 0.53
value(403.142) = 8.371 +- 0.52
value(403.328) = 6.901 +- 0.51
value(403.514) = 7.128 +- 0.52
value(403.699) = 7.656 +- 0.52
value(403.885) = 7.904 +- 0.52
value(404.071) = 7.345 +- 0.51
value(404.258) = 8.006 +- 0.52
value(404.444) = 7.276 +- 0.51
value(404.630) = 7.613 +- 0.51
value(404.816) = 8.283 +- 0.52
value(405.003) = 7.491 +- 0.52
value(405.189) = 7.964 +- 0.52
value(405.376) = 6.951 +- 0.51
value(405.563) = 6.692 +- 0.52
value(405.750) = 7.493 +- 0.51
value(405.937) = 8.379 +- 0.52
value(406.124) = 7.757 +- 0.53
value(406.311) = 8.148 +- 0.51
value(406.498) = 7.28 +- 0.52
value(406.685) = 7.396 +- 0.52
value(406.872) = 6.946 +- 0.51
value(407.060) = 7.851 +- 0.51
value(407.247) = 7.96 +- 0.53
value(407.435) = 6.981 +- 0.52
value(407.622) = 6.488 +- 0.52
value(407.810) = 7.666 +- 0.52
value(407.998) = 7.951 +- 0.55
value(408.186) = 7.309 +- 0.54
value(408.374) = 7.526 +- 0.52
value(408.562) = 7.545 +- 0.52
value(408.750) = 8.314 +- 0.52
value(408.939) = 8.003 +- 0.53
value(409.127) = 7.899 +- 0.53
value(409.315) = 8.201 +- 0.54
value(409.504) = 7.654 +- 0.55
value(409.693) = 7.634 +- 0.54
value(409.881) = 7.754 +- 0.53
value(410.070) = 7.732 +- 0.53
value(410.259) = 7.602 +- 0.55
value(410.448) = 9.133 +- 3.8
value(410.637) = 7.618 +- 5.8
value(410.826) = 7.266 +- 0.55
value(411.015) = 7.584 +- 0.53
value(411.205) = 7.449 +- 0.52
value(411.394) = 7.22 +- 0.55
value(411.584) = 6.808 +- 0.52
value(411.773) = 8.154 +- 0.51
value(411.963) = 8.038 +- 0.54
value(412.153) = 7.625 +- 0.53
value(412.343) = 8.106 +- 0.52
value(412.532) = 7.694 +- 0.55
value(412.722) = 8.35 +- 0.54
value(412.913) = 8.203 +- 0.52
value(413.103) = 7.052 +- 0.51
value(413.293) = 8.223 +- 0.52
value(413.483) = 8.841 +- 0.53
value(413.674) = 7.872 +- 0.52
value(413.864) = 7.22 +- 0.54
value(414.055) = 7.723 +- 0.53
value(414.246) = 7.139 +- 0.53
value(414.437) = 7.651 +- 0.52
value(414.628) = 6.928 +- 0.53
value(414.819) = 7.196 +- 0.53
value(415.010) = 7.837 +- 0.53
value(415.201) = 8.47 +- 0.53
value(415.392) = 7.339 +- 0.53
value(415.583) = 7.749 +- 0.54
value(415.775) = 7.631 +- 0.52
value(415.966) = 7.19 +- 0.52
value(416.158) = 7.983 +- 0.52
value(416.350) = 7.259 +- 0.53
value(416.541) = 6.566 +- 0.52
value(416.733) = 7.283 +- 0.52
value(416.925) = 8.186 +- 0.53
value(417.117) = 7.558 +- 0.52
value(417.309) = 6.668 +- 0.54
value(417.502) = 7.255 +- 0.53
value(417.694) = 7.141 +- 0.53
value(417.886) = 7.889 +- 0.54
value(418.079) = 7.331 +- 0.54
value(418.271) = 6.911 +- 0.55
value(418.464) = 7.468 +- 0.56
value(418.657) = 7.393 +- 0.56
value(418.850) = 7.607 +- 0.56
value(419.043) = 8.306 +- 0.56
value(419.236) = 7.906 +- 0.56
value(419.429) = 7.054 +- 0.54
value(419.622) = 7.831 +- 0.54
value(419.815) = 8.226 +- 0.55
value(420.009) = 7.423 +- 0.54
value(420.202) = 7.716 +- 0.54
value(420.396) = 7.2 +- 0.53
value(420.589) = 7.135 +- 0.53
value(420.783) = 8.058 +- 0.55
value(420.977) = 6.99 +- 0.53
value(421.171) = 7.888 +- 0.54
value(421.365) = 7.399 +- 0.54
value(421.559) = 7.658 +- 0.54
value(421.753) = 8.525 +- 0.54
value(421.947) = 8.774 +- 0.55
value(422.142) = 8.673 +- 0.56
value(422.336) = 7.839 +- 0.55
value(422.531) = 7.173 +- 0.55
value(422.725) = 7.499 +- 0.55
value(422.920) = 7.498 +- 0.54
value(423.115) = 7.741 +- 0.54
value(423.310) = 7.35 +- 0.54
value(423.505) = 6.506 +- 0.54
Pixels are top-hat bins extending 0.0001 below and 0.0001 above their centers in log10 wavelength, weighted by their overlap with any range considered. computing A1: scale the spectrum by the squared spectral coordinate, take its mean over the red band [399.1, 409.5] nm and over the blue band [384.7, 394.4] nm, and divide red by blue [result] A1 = 1.92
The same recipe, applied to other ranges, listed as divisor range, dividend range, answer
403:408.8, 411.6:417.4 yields 1.05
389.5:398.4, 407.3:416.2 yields 1.88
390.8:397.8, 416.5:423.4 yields 2.00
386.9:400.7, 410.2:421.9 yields 1.75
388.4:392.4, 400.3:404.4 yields 1.64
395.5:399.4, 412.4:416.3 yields 1.70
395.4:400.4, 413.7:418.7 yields 1.50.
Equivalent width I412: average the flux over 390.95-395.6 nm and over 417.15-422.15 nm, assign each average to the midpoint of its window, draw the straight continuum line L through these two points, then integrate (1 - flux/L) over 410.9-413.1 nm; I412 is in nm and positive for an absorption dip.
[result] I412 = -0.340 nm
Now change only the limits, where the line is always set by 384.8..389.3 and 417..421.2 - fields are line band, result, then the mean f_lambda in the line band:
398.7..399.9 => -0.29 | 6.7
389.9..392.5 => -0.45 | 5.3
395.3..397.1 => 0.20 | 4.49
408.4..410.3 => -0.41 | 7.83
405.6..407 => -0.34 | 7.6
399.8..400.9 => -0.42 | 7.59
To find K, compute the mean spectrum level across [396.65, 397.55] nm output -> 3.37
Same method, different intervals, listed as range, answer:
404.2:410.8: 7.67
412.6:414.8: 7.72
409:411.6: 7.71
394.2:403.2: 6.07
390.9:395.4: 4.34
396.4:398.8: 4.49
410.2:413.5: 7.81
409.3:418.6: 7.61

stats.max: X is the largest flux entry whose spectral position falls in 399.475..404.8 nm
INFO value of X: 8.779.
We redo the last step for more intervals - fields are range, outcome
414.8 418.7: 8.47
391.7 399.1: 6.575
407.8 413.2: 9.133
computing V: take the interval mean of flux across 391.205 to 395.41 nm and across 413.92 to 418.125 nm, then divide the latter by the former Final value 1.75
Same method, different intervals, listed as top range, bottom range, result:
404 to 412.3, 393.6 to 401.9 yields 1.39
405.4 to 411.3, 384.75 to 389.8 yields 1.85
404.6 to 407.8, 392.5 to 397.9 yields 1.89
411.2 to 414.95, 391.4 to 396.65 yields 1.78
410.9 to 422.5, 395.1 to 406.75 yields 1.15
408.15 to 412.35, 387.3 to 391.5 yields 1.64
